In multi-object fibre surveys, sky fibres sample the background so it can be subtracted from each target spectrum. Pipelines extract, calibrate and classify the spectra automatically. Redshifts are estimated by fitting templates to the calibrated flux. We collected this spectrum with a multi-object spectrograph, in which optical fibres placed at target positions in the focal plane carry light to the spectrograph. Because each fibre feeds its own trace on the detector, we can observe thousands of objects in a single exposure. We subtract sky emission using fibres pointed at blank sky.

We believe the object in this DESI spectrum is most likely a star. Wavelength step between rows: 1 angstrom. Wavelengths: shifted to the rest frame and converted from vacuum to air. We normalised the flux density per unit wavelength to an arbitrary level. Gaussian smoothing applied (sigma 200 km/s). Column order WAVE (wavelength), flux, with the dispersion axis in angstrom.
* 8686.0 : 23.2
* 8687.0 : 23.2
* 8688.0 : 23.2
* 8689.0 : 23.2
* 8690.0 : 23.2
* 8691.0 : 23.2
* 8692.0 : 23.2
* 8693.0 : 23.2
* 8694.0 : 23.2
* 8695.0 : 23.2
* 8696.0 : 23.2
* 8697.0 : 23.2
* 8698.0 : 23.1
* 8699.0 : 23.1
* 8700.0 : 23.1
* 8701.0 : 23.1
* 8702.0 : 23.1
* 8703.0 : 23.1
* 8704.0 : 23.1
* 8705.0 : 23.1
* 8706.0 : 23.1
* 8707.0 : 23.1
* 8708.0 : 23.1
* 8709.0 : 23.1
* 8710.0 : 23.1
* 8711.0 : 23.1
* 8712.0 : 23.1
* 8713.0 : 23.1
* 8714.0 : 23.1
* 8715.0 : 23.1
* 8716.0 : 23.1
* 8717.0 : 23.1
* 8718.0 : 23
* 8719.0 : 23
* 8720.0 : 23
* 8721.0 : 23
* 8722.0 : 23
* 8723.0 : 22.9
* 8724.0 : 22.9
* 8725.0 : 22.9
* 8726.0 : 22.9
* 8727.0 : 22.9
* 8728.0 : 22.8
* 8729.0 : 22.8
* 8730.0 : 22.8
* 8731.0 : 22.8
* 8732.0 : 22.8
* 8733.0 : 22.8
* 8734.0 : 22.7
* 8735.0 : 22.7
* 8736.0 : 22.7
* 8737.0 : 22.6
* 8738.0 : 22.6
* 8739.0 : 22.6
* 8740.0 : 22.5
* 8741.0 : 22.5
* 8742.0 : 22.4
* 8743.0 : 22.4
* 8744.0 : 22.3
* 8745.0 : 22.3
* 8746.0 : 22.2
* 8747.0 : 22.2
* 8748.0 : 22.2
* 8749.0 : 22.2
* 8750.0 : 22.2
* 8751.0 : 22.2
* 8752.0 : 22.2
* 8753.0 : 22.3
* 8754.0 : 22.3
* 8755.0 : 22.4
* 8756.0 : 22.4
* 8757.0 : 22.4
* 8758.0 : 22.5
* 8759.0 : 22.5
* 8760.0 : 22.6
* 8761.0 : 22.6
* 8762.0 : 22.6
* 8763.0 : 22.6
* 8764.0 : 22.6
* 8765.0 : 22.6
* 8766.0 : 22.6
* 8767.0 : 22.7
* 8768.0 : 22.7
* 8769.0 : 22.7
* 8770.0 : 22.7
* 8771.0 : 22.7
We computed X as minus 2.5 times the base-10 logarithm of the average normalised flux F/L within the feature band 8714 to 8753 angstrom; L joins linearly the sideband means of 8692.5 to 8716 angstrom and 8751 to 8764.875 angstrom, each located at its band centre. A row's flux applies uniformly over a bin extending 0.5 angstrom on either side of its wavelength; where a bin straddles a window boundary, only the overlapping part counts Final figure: 0.00 mag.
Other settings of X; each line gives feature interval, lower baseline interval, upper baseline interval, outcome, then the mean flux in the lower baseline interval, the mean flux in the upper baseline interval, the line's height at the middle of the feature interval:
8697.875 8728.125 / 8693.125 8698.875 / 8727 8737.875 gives -0.003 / 23.2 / 22.8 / 23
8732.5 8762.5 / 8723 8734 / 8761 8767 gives 0.013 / 22.8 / 22.6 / 22.7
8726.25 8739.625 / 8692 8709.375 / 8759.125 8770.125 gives 0.007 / 23.1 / 22.6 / 22.9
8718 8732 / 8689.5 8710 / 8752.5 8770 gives 0.000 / 23.1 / 22.5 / 22.9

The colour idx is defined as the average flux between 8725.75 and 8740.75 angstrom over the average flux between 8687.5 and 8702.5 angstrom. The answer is 0.98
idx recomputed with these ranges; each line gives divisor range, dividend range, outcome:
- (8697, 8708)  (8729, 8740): 0.98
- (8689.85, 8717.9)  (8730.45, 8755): 0.97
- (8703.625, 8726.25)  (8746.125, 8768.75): 0.97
